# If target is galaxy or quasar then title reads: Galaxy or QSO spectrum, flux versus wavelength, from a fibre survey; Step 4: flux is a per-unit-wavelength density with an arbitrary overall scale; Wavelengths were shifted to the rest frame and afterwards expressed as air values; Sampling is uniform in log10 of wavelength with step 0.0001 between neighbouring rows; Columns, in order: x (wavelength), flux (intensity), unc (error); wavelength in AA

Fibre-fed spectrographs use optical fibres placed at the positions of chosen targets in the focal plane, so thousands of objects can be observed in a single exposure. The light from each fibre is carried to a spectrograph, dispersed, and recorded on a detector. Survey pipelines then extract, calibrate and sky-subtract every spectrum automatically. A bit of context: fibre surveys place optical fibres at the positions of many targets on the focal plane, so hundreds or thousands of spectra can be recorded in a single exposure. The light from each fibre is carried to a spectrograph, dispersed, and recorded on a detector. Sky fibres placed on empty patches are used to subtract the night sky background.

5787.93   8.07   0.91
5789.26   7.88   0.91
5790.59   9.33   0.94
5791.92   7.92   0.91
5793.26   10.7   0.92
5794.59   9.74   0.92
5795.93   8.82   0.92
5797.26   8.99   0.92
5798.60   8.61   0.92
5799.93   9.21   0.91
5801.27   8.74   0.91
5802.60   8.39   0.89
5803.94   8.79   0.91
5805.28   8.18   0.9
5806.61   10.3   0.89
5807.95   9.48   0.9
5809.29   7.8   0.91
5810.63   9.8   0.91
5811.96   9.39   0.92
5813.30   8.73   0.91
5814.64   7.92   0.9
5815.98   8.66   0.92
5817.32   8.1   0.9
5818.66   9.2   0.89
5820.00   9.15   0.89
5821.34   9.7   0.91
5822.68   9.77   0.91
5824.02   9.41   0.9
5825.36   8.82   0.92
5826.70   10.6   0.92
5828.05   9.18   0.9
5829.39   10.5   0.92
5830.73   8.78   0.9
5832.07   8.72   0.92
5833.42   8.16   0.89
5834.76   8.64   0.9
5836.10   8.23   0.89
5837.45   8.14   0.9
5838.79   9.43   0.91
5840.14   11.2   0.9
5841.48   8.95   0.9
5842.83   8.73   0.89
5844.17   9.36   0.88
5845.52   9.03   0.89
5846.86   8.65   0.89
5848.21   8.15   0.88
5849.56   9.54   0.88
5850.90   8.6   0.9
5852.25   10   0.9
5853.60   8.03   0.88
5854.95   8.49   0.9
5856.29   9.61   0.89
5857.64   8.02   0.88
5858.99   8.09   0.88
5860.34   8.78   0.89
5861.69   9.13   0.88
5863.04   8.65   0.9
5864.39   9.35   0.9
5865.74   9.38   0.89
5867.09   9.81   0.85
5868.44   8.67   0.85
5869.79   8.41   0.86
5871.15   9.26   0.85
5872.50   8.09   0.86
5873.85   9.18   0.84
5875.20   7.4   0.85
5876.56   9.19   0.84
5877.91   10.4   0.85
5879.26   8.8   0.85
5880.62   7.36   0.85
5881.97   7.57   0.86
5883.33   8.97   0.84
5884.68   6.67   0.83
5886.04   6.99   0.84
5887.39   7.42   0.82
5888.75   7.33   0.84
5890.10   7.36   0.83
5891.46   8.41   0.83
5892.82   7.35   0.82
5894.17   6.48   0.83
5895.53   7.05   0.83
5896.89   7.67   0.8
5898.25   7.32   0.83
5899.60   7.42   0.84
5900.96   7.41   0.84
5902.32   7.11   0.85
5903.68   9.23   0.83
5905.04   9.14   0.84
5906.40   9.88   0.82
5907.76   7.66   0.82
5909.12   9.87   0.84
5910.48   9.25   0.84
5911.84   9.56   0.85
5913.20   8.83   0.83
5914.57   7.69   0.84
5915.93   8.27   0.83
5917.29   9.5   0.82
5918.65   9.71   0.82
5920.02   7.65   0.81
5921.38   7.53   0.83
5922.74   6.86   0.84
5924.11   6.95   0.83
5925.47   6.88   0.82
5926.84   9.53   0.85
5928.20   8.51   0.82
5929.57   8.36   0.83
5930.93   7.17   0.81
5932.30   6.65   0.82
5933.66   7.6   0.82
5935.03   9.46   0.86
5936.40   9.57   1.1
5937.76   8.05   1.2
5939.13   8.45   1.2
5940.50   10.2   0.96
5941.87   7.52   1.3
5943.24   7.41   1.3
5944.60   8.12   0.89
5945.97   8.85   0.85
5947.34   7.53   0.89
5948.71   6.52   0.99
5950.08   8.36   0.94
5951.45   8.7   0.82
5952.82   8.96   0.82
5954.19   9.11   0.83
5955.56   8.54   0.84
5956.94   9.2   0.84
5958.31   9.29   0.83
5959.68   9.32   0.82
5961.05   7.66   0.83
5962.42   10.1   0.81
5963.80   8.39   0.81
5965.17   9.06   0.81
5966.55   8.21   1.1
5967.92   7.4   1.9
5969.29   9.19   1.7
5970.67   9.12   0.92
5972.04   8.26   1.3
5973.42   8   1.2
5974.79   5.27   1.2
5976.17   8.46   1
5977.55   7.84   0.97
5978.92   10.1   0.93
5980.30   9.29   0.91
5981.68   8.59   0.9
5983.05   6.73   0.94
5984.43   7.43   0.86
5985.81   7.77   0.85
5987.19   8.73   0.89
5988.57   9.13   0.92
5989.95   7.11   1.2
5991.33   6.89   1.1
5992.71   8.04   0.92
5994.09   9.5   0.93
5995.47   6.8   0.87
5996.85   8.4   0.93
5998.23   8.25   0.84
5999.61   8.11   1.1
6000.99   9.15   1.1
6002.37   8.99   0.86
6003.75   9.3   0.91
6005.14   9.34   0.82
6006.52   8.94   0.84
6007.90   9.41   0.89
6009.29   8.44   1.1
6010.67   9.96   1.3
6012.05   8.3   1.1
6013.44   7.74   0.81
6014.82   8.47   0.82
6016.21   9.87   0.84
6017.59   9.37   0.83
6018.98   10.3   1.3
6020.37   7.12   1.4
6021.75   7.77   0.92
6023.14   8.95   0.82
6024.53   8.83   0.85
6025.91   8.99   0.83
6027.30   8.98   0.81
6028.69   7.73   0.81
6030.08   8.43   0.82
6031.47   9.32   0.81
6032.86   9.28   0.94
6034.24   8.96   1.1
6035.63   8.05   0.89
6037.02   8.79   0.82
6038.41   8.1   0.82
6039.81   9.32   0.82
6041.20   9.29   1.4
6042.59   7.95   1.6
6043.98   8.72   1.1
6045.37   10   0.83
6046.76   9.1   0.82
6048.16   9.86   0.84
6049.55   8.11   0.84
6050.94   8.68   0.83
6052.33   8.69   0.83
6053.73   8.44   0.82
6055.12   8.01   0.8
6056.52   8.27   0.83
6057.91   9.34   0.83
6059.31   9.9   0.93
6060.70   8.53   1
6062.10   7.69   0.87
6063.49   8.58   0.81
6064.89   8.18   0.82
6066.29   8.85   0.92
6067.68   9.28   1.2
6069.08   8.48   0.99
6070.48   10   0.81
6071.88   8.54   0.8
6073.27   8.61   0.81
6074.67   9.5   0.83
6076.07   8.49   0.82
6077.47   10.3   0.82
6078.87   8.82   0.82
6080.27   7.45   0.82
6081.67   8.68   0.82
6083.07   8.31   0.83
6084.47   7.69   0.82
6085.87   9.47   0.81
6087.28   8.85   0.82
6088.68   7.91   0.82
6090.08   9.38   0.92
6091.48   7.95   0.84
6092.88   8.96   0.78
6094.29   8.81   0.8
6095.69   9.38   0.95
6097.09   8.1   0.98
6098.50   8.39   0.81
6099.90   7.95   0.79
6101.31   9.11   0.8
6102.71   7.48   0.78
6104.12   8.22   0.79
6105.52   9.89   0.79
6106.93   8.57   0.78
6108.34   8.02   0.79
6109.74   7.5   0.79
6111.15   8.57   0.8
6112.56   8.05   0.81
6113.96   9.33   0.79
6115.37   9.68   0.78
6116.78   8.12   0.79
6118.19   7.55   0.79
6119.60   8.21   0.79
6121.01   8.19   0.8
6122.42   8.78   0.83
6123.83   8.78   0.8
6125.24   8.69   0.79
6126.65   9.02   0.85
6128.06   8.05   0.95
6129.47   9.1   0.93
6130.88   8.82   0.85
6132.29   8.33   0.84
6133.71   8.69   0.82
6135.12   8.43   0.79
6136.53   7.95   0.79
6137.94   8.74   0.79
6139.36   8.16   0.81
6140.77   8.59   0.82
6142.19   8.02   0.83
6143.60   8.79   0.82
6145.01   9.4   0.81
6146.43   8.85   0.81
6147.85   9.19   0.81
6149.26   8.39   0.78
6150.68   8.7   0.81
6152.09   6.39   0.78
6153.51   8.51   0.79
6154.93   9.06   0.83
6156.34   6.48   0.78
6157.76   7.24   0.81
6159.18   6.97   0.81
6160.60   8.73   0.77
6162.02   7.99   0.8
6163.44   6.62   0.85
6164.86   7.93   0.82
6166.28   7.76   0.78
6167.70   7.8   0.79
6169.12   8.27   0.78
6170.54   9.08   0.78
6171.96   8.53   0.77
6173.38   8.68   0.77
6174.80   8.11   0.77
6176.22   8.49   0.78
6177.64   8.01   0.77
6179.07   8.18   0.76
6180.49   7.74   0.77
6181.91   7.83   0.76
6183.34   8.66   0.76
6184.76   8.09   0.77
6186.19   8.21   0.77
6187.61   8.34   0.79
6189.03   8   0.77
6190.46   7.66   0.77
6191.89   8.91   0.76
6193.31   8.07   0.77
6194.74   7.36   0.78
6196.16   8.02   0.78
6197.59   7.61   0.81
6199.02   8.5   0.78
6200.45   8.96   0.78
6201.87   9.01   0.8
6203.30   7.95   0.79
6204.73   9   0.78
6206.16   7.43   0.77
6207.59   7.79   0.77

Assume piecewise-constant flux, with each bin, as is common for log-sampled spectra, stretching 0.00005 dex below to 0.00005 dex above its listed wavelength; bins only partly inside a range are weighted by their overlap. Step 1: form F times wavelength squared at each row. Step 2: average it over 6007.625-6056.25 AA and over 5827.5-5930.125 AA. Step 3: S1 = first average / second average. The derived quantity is 1.09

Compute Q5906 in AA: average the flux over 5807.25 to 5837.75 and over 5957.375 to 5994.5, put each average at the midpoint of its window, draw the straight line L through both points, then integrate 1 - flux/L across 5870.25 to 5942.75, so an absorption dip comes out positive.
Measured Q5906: 3.8 AA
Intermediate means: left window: 9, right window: 8.33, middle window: 8.18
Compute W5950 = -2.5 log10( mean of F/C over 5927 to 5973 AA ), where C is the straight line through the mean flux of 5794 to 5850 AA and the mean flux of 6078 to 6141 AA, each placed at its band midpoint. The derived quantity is 0.04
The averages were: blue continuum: 9.04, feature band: 8.46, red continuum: 8.51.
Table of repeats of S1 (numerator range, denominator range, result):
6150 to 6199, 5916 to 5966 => 1.03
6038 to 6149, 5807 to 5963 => 1.08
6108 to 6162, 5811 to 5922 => 1.06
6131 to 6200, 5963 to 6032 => 1.02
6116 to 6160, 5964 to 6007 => 1.06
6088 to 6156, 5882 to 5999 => 1.10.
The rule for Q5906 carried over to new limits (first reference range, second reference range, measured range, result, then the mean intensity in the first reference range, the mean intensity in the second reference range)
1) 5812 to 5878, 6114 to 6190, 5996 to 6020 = -0.88 AA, 8.97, 8.29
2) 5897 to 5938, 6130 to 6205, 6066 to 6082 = -1.32 AA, 8.28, 8.22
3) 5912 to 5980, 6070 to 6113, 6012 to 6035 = -0.70 AA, 8.34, 8.61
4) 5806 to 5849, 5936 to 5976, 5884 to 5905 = 3.05 AA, 9.08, 8.42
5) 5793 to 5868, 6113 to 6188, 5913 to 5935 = 2.03 AA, 9.03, 8.31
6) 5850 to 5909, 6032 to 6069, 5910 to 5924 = 0.02 AA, 8.32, 8.77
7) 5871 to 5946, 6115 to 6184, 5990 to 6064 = -4.20 AA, 8.17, 8.28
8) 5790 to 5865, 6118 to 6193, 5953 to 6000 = 1.79 AA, 9.01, 8.26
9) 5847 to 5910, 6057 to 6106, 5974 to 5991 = 1.05 AA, 8.37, 8.71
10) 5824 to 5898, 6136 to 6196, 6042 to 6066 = -1.14 AA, 8.6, 8.15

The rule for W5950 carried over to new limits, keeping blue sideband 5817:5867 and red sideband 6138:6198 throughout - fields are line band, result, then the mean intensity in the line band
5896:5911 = 0.07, 8.33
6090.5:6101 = -0.03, 8.55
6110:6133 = -0.04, 8.56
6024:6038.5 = -0.02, 8.71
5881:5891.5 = 0.18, 7.54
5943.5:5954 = 0.07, 8.17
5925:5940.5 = 0.06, 8.31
